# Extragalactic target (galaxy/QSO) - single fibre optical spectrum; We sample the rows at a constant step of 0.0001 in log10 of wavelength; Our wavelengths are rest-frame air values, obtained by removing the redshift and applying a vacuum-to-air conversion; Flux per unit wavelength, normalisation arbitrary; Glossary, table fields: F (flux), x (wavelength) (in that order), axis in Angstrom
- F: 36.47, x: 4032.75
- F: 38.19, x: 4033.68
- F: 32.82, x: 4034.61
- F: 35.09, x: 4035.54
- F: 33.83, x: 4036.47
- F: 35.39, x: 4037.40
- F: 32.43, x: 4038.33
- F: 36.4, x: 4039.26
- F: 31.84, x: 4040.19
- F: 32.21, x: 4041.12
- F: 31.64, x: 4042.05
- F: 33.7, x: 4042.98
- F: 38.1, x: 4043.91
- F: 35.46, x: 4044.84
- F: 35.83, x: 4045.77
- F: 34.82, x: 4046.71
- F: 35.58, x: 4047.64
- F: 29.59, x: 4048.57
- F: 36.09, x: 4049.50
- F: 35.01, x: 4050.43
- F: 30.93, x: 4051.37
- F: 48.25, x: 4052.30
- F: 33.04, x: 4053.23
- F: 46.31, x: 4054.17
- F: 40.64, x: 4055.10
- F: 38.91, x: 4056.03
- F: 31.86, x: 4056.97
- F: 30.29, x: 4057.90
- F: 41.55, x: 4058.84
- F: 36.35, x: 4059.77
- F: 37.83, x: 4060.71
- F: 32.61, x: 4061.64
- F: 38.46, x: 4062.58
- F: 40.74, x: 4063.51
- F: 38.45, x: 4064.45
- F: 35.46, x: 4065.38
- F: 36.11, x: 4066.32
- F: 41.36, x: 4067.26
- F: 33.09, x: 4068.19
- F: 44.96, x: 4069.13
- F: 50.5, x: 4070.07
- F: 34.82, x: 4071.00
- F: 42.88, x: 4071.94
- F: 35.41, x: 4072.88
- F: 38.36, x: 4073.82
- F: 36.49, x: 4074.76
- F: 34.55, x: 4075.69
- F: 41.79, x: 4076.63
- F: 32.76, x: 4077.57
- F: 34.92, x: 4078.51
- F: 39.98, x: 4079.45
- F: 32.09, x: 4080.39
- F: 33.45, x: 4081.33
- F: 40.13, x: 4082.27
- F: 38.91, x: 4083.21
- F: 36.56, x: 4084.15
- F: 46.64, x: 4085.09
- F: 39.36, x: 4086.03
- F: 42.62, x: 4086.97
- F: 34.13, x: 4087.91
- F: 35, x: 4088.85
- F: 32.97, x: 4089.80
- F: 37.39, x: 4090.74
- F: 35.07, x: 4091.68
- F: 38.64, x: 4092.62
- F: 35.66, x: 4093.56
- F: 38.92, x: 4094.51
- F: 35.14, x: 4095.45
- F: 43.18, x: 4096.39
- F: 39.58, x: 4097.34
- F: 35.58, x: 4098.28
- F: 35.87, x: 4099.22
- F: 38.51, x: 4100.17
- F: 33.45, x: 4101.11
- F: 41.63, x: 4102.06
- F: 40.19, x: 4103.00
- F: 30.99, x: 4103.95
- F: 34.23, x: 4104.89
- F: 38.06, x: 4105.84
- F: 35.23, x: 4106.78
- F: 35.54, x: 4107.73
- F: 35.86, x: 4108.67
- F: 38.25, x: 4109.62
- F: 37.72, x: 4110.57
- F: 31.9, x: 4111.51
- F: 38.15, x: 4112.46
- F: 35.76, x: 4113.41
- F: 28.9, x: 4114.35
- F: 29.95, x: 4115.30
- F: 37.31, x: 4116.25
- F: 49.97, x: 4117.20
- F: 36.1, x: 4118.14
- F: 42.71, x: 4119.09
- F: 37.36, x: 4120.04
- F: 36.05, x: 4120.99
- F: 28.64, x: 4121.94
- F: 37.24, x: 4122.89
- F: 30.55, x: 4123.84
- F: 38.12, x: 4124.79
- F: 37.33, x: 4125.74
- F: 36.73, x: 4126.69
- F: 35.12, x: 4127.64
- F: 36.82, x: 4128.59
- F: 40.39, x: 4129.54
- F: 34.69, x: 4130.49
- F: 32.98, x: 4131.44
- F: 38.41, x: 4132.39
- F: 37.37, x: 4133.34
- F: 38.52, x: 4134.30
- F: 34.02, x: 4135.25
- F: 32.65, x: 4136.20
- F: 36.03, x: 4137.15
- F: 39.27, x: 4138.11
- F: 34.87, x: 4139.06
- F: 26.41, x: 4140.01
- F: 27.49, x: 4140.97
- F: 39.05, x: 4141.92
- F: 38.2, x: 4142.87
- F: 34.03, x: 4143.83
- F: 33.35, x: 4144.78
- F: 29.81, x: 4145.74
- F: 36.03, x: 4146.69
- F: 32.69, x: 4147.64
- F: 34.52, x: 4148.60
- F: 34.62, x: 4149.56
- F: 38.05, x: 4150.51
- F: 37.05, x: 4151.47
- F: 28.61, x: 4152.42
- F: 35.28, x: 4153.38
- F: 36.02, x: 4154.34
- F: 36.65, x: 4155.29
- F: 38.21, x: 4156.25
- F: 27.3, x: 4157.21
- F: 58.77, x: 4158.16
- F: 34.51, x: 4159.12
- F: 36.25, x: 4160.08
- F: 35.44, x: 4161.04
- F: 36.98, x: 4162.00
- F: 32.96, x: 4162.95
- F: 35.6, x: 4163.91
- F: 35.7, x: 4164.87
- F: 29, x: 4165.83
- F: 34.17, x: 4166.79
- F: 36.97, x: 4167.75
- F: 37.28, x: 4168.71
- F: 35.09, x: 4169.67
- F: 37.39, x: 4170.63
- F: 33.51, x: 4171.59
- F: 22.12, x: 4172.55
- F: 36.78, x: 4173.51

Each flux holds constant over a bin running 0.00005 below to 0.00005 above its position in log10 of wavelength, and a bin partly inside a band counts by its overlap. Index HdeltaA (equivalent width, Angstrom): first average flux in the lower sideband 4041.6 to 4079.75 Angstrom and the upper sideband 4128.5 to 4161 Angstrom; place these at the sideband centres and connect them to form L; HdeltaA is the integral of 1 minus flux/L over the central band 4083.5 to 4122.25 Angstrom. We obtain -0.7 Angstrom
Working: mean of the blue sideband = 37.2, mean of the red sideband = 35.5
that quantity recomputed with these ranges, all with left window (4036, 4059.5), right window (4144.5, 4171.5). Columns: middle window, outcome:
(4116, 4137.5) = -0.73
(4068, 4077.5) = -0.97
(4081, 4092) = -0.68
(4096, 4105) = -0.47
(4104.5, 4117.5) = -0.18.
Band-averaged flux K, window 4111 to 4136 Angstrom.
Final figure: 36.2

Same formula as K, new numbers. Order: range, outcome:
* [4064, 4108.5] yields 37.6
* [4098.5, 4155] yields 35.6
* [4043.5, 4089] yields 37.6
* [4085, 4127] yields 36.8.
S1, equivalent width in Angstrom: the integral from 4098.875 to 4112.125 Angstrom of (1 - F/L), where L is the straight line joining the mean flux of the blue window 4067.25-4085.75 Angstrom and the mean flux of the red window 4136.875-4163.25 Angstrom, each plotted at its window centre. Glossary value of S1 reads 0.3 Angstrom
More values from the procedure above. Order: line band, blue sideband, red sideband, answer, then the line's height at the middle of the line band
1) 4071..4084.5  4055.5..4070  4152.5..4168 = 0.1 Angstrom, 37.3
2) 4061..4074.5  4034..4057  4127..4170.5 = -1.2 Angstrom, 35.5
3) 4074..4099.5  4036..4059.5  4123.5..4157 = -1.4 Angstrom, 35.4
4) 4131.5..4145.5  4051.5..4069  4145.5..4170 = 0.5 Angstrom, 36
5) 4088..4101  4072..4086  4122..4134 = 0.1 Angstrom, 37.1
